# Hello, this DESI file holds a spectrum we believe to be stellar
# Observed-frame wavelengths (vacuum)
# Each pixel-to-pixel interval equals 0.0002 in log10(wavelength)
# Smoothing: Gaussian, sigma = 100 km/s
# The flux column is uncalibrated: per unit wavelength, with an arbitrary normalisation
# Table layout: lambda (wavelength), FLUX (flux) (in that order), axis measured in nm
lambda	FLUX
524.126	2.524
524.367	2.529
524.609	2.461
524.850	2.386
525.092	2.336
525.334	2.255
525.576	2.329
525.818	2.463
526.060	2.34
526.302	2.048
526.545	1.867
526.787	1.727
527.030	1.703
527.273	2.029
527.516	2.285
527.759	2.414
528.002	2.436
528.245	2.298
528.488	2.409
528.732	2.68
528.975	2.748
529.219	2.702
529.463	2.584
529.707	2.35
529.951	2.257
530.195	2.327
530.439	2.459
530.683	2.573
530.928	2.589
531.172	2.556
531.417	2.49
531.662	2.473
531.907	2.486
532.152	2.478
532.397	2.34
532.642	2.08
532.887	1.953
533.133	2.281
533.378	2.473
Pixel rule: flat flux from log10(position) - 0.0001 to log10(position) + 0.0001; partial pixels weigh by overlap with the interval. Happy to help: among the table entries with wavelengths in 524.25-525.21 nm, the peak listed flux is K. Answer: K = 2.529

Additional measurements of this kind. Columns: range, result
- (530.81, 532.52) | 2.589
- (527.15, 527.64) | 2.285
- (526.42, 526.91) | 1.867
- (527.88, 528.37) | 2.436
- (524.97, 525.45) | 2.336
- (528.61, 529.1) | 2.748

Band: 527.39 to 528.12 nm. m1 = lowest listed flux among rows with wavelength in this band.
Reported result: 2.285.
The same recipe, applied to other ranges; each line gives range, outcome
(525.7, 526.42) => 2.048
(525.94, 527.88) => 1.703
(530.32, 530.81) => 2.459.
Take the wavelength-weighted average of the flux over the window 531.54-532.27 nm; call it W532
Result 2.48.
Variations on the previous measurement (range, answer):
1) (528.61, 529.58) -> 2.68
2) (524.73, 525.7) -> 2.33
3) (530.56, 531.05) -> 2.58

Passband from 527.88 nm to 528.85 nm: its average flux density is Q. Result 2.46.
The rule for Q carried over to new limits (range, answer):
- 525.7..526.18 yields 2.4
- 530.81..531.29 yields 2.58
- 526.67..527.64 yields 1.94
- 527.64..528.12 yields 2.43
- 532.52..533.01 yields 2.02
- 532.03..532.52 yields 2.41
